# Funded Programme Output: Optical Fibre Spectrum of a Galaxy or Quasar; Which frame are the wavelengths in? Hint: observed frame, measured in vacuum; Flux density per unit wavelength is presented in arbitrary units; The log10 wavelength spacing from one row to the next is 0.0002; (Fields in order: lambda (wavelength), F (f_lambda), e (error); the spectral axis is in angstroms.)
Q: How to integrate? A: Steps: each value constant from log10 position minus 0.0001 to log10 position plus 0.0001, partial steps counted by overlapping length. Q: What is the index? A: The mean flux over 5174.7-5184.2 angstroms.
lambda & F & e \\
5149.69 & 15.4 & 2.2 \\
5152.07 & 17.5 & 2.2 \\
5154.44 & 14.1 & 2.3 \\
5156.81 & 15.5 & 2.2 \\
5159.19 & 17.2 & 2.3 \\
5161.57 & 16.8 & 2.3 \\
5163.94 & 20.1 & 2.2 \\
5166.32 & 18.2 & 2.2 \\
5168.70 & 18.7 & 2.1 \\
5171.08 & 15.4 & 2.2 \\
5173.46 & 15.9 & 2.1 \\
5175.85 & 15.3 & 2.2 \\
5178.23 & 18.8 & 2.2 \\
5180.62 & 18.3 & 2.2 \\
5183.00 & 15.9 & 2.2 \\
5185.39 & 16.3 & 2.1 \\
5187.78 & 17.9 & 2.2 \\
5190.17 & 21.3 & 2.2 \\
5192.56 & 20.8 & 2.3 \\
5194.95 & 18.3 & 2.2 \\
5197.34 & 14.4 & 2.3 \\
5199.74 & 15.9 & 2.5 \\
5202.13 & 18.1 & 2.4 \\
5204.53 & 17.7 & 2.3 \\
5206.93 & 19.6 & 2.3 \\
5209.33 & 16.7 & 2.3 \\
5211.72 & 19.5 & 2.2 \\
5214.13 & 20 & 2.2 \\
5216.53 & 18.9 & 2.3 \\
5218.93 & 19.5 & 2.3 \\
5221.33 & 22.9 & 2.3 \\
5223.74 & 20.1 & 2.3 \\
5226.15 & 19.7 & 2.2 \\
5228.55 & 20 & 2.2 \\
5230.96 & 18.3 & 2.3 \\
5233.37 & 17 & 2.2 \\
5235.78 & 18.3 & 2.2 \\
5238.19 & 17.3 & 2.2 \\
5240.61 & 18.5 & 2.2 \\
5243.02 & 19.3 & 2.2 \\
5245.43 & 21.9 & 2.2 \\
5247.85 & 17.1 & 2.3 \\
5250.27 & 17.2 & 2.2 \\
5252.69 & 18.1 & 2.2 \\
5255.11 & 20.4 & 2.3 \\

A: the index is 17.1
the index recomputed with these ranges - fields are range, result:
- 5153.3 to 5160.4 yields 15.6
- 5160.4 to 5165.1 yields 18.5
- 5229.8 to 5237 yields 17.9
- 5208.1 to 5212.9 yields 18.1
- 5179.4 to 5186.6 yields 16.8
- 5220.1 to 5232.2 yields 20.2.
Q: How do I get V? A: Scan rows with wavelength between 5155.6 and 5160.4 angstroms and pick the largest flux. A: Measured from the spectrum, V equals 17.2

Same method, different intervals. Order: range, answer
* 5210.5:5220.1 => 20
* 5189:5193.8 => 21.3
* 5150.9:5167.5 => 20.1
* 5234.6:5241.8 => 18.5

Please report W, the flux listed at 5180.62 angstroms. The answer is 18.3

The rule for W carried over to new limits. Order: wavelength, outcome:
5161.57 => 16.8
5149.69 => 15.4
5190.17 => 21.3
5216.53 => 18.9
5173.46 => 15.9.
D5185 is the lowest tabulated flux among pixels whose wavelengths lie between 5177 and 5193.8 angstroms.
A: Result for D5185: 15.9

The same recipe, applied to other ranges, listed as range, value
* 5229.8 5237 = 17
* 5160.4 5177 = 15.3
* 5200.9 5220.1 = 16.7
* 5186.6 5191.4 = 17.9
